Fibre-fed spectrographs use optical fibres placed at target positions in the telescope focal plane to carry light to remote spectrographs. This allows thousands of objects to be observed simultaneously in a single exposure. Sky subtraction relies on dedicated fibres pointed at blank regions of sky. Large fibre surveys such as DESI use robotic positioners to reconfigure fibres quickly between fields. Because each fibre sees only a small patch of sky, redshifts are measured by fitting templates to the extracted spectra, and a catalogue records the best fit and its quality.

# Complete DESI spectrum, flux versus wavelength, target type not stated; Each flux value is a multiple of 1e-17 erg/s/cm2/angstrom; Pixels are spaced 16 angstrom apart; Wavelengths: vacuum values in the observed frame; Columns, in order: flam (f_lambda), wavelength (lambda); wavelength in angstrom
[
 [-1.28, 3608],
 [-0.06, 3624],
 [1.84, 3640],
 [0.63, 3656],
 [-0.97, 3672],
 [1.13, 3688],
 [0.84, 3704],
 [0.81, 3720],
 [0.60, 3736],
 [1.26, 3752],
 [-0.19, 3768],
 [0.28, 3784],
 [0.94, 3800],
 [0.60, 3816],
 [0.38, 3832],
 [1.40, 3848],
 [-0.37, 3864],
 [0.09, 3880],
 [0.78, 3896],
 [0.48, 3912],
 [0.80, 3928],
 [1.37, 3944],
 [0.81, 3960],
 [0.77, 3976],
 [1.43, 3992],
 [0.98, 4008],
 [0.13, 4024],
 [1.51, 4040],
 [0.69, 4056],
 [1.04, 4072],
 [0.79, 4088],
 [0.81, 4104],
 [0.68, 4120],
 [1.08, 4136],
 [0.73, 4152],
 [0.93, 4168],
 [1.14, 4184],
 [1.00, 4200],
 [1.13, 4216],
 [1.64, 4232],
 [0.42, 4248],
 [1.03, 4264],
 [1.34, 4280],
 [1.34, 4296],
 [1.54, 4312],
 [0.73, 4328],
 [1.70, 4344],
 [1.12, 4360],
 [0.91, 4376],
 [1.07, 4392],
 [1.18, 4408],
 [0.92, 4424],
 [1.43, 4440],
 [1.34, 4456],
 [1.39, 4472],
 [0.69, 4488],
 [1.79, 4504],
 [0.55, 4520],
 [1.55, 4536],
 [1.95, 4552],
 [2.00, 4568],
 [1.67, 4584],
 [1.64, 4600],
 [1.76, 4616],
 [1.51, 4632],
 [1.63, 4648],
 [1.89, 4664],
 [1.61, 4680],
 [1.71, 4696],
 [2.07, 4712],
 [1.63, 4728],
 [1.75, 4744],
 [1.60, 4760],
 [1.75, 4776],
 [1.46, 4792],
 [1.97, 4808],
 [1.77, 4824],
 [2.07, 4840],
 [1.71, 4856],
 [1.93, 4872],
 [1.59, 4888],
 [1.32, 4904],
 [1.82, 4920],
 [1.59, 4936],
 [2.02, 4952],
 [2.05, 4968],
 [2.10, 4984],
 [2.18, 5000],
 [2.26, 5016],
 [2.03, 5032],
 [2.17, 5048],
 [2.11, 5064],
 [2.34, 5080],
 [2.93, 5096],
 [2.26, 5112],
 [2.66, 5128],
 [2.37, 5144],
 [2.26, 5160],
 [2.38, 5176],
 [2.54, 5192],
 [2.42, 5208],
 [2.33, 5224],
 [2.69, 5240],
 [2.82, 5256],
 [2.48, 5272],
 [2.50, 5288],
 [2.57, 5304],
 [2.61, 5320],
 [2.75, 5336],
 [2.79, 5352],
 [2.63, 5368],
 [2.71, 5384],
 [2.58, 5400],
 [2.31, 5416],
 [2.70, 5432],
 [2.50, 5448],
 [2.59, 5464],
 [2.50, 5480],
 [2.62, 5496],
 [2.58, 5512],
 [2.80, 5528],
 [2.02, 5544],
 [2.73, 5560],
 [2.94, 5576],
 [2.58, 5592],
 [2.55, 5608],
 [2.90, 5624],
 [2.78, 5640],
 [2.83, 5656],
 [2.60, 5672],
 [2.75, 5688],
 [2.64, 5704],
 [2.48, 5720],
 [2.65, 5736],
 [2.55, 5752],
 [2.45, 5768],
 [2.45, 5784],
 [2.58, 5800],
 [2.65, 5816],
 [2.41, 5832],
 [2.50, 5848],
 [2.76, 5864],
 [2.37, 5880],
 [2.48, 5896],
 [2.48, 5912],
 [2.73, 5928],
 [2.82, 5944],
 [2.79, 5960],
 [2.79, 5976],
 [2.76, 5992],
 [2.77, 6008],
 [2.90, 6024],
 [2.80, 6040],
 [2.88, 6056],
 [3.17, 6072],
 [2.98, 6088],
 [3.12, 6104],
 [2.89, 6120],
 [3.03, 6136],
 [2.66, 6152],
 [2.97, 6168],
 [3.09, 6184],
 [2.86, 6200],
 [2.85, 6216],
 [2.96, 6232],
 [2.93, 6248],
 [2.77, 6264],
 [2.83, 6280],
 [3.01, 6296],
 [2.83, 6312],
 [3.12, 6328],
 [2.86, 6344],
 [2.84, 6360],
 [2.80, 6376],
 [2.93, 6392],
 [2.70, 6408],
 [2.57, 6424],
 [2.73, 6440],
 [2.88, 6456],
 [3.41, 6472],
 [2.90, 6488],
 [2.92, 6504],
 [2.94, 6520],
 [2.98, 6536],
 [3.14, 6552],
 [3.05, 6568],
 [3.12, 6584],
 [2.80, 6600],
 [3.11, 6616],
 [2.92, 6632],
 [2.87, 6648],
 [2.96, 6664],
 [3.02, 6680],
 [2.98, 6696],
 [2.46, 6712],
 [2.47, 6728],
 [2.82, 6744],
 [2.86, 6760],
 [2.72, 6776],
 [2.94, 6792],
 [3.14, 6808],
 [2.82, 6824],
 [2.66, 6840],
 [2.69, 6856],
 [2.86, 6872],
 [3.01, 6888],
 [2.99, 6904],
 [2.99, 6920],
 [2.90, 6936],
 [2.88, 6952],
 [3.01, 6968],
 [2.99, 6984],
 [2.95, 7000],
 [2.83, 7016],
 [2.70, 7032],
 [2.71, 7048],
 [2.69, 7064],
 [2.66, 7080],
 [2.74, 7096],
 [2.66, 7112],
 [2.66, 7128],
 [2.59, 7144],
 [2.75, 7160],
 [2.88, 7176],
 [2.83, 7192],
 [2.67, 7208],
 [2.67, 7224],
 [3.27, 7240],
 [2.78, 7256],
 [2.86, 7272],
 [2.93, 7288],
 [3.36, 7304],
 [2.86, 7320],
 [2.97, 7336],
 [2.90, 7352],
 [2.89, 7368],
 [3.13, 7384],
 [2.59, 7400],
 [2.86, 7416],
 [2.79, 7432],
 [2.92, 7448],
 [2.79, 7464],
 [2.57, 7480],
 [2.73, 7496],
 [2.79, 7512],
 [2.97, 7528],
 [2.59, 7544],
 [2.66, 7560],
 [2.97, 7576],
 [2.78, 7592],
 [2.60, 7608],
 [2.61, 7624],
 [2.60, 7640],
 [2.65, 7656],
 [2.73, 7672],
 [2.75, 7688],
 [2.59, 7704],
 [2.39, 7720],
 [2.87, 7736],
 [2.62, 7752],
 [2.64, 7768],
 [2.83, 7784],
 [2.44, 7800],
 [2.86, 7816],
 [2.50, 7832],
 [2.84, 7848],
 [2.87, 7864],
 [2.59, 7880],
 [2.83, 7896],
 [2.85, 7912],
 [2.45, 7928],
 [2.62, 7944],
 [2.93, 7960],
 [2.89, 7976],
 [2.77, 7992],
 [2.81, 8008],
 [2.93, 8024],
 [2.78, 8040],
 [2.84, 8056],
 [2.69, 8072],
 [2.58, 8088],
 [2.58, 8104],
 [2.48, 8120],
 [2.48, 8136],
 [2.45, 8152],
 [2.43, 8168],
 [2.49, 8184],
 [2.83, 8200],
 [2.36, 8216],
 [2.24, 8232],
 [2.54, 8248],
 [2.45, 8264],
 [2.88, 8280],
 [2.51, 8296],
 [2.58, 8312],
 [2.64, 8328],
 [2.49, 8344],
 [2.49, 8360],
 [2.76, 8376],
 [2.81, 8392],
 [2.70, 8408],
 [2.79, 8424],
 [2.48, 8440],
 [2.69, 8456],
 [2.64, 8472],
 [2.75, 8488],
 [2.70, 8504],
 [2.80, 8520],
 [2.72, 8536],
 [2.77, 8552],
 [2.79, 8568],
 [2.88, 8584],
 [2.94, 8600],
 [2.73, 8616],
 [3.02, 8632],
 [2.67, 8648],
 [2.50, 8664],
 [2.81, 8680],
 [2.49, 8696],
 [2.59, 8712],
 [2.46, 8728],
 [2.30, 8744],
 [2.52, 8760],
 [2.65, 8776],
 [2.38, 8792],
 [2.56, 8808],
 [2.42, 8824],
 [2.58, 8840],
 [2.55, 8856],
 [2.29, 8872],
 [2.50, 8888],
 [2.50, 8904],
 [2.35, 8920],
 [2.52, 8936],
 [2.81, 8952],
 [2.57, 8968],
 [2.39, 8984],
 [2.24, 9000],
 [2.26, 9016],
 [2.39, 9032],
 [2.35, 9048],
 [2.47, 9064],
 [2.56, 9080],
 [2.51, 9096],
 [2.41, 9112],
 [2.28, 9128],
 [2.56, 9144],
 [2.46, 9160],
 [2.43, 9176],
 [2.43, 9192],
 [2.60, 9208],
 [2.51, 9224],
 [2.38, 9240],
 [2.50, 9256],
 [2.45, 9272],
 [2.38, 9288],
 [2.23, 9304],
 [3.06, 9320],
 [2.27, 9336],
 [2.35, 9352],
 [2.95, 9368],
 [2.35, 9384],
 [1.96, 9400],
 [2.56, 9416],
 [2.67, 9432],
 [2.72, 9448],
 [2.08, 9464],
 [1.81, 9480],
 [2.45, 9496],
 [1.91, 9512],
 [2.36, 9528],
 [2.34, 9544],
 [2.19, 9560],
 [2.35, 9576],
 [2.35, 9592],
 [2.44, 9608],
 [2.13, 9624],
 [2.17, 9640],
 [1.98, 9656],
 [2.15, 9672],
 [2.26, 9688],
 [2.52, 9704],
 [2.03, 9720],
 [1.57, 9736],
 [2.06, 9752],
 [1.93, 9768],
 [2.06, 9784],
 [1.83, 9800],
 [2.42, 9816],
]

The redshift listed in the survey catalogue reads 0.14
